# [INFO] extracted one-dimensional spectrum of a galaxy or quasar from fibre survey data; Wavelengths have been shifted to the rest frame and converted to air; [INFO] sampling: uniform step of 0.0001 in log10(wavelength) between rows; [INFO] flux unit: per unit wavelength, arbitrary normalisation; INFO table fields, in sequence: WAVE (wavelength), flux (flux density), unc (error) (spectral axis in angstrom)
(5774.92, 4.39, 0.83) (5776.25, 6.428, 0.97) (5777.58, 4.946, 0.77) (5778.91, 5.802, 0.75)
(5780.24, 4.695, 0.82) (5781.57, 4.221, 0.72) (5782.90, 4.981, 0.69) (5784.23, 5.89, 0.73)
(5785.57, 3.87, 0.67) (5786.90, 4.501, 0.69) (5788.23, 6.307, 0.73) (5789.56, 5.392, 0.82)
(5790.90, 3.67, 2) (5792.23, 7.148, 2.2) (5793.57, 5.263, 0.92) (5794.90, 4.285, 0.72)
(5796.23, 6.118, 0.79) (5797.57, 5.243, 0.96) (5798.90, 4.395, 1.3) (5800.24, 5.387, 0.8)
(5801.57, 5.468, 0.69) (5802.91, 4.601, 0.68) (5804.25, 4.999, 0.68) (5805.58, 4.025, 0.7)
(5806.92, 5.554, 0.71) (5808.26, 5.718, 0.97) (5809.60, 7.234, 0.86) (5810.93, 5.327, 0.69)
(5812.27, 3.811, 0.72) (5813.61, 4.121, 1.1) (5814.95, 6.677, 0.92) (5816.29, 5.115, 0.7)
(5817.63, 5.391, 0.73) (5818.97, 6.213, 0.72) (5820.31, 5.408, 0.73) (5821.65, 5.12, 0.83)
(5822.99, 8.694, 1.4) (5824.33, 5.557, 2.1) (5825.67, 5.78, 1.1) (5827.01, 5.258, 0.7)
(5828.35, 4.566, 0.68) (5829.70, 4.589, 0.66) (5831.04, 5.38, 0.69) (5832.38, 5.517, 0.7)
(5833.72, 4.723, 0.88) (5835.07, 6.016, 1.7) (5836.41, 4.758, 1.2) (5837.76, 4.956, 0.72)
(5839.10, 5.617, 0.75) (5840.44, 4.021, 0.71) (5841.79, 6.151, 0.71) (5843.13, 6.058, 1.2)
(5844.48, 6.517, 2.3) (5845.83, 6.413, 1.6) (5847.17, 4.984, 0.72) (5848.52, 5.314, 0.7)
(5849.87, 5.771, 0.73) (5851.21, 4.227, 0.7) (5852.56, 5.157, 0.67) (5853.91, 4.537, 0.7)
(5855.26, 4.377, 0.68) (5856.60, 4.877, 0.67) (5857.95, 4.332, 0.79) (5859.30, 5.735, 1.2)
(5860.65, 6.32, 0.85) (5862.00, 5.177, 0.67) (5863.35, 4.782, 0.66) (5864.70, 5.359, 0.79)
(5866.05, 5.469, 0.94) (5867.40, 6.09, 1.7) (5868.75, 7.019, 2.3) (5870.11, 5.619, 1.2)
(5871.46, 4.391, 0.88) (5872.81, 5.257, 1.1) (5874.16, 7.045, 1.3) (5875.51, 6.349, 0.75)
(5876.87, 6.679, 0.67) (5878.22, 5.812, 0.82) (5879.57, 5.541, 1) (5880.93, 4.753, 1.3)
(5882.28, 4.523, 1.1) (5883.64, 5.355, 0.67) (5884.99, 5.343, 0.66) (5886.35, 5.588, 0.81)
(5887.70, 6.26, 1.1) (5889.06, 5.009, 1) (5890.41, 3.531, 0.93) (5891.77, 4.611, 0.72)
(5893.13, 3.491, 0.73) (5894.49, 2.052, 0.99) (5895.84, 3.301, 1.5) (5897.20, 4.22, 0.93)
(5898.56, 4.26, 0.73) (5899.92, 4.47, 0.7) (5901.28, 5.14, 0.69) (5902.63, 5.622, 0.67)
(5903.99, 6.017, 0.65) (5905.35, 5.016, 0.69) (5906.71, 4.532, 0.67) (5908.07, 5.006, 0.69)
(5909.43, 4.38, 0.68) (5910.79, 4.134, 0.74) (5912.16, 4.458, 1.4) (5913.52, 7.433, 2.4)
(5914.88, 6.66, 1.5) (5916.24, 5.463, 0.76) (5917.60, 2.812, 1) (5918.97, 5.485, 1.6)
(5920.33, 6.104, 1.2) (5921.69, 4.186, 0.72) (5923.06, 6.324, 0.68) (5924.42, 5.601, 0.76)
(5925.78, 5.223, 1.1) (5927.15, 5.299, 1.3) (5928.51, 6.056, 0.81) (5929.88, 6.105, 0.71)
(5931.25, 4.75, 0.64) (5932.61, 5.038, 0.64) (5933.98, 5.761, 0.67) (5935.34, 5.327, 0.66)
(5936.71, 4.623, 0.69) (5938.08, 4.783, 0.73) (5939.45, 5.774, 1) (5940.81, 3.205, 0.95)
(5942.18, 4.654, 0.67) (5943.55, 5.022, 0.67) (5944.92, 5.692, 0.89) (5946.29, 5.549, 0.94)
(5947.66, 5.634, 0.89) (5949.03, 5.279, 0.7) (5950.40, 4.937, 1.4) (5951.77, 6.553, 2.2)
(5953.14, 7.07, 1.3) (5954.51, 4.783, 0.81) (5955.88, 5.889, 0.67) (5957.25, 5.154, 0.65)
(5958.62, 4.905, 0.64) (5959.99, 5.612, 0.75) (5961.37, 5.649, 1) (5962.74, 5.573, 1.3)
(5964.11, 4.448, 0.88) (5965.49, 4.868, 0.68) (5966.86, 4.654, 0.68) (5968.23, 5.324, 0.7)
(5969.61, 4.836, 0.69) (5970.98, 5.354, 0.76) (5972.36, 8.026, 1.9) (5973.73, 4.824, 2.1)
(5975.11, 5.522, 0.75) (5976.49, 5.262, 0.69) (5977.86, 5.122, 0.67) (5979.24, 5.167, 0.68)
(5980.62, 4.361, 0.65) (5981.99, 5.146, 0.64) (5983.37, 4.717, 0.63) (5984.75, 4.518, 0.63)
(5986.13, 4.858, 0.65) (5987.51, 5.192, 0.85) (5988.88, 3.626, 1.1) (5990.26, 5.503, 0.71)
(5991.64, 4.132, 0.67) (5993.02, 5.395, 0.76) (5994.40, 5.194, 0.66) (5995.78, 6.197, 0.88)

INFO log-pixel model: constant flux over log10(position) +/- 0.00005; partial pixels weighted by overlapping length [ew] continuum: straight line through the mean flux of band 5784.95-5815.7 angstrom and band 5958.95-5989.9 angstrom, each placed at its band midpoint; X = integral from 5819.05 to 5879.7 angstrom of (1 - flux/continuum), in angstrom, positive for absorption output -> -4.0 angstrom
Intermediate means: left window 5.18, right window 5.12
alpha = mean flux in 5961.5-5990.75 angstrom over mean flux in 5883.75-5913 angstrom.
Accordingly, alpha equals 1.1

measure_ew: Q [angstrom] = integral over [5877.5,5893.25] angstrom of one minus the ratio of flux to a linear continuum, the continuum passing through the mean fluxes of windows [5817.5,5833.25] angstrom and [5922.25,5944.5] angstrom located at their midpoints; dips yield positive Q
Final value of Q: 1.0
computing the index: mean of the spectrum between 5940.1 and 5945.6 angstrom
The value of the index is 4.65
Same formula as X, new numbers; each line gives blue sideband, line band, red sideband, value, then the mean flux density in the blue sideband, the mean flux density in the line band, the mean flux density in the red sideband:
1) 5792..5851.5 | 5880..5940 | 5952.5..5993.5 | 3.12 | 5.41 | 5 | 5.18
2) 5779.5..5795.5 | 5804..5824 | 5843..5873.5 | -1.61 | 5.03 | 5.57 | 5.37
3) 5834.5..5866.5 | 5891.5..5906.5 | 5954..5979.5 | 2.60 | 5.29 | 4.38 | 5.32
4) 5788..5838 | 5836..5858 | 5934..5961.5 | 0.56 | 5.36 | 5.21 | 5.31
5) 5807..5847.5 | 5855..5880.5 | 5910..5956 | -0.70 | 5.53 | 5.6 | 5.33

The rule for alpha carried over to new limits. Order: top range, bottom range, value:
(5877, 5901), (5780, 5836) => 0.88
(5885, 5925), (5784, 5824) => 0.91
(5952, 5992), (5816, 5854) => 0.95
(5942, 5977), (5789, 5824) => 1.01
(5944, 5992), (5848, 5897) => 1.02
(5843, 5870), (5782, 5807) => 1.06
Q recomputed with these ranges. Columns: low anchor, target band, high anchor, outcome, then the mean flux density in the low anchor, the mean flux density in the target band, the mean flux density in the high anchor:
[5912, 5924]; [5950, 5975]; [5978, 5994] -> -2.2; 5.48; 5.48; 4.8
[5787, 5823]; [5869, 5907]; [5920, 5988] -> 2.1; 5.36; 5.02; 5.28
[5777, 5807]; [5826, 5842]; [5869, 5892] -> 0.4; 5.07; 5.11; 5.44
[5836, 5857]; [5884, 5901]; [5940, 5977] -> 2.9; 5.24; 4.38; 5.35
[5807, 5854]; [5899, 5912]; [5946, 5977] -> 1.4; 5.46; 4.89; 5.47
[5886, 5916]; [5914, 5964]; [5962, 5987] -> -3.8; 4.78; 5.35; 5.14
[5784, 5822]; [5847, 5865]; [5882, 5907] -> -0.6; 5.24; 5.06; 4.65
